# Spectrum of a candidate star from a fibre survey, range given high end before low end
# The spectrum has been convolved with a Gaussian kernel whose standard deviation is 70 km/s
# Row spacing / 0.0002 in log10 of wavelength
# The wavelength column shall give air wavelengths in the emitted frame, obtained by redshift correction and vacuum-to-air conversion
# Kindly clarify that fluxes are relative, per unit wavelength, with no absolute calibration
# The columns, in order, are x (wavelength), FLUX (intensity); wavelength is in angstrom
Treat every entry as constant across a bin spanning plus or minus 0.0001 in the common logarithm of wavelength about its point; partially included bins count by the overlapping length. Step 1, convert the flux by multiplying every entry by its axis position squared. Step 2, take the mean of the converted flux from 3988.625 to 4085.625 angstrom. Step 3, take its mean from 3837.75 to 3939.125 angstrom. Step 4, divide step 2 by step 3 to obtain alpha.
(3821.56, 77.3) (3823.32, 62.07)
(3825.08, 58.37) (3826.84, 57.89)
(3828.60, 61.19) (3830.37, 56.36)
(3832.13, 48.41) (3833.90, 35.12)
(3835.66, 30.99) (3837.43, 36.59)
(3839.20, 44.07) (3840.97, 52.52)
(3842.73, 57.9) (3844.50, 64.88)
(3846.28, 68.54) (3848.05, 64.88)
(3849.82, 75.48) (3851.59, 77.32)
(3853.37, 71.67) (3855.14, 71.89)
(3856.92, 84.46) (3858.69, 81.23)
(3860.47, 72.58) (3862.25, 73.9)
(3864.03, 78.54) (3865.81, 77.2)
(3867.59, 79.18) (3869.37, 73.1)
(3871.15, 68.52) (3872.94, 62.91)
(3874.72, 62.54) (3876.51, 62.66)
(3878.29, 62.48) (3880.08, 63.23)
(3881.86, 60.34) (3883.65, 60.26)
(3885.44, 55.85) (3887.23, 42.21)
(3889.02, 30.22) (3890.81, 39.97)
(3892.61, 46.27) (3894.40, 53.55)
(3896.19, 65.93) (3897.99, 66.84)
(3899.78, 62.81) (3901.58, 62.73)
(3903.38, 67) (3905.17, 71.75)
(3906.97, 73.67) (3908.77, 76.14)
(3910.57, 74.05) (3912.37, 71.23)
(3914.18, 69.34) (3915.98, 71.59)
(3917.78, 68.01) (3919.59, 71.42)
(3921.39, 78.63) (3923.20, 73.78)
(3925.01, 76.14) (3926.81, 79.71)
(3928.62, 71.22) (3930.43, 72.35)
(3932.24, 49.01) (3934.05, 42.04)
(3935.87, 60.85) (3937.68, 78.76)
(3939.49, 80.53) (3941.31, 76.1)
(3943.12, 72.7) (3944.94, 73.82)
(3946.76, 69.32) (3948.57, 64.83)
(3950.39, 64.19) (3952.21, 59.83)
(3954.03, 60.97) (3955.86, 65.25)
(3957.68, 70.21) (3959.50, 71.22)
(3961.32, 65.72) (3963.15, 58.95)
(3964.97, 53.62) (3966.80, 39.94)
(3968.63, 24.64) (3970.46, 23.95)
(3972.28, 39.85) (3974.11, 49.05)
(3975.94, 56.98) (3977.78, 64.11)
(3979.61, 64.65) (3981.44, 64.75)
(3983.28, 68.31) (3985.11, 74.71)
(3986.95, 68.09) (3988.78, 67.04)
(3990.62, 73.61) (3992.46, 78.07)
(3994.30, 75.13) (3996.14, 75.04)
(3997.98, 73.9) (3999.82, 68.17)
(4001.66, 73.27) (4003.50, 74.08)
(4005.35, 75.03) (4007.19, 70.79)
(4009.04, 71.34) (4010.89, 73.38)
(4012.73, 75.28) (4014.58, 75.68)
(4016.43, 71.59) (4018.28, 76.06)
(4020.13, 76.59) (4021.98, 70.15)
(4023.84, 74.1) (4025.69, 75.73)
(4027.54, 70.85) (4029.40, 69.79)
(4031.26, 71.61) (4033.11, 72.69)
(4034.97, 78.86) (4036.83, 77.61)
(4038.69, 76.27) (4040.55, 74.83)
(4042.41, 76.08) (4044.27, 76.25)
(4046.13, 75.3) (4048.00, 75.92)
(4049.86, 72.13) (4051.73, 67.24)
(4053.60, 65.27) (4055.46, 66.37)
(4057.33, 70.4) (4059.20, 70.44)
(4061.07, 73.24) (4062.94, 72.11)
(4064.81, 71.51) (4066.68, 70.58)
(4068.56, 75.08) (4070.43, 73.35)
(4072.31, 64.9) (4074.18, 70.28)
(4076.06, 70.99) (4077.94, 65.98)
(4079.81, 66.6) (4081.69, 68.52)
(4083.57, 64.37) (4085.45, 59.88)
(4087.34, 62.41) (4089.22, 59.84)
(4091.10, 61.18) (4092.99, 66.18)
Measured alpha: 1.2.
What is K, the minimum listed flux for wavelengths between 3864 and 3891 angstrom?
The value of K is 30.22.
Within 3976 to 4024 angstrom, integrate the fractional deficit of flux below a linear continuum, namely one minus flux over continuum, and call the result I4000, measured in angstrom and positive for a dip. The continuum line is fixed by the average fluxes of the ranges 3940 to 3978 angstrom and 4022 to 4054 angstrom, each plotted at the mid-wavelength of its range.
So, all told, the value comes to -4.0 angstrom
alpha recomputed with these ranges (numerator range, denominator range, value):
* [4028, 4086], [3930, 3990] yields 1.22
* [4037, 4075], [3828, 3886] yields 1.25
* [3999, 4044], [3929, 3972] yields 1.26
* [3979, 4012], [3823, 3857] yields 1.33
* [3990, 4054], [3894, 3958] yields 1.13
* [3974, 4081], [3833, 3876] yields 1.20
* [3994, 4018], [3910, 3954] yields 1.10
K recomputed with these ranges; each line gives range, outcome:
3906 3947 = 42.04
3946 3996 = 23.95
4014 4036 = 69.79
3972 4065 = 39.85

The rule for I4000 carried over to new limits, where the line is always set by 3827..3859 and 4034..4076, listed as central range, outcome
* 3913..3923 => -1.2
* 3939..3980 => 4.5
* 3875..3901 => 2.9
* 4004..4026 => -1.2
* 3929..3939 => 0.5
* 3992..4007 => -1.0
